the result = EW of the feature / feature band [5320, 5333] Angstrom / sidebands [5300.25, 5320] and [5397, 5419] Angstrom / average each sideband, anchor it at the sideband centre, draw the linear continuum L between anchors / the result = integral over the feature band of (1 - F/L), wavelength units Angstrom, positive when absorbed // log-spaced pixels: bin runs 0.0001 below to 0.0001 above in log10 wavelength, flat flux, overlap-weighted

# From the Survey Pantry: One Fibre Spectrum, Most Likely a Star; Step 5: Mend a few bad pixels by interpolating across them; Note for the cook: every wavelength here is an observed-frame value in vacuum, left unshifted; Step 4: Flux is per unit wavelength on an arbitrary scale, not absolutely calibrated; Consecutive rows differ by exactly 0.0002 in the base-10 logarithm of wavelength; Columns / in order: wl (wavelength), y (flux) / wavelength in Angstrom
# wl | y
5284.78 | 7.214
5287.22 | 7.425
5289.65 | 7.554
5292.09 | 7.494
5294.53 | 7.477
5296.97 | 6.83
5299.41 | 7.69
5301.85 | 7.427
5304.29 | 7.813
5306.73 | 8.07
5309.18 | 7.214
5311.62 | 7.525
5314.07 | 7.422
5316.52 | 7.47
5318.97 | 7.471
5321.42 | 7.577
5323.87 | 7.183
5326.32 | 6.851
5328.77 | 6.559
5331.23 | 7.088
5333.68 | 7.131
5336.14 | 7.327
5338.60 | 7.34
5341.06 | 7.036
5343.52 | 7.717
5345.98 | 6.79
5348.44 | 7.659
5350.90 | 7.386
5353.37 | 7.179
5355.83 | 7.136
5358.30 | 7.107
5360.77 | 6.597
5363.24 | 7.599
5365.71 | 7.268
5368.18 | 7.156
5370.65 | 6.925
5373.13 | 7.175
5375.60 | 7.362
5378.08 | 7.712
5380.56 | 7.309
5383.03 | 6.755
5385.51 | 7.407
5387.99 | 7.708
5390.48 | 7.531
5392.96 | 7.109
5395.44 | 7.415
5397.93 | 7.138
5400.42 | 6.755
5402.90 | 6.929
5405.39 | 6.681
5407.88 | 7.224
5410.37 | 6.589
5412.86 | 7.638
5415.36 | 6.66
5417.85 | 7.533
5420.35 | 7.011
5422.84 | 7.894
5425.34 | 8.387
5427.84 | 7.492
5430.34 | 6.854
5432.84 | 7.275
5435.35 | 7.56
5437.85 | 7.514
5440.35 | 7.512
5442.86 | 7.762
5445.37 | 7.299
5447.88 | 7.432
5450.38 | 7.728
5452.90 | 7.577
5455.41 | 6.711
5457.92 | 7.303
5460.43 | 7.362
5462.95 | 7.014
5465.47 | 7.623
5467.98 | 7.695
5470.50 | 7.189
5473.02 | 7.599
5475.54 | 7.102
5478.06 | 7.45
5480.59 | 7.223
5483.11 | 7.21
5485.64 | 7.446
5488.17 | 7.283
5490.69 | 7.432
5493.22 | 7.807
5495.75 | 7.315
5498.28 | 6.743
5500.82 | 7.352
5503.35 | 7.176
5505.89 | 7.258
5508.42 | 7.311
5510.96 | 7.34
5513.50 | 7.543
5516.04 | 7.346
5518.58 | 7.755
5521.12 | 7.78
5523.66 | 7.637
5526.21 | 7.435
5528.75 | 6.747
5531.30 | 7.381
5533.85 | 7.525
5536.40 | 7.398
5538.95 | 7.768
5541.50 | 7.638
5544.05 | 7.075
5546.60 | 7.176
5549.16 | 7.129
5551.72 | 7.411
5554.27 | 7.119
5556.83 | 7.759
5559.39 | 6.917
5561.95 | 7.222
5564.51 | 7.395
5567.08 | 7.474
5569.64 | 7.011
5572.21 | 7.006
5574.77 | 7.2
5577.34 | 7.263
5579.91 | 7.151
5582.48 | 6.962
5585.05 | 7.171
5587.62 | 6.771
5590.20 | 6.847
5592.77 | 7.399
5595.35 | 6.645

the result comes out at 0.7 Angstrom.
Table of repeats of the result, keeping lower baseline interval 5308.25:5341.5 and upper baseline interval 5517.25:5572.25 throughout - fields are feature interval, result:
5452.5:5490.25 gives 0.0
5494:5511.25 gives 0.3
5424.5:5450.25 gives -0.7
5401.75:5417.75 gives 0.6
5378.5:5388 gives 0.0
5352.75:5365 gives 0.2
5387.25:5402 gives 0.0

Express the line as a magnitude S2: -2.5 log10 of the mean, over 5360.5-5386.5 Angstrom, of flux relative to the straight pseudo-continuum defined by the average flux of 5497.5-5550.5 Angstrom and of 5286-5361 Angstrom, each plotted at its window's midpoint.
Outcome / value 0.01 mag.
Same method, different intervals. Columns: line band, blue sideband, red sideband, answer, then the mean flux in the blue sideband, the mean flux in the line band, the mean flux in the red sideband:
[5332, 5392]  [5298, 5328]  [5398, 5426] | 0.009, 7.46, 7.26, 7.18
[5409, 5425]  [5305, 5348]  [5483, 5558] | 0.007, 7.29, 7.29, 7.38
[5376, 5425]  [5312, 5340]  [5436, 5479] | 0.014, 7.23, 7.23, 7.41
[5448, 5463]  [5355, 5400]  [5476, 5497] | 0.004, 7.24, 7.32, 7.38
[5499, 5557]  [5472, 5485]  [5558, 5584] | -0.022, 7.32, 7.38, 7.16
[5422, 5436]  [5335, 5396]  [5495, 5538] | -0.038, 7.27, 7.56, 7.36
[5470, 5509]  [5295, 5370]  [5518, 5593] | -0.004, 7.29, 7.31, 7.28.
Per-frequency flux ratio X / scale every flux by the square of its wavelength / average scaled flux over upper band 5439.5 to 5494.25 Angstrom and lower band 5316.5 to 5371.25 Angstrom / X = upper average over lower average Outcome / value 1.08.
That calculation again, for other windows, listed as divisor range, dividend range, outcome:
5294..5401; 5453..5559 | 1.07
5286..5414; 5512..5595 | 1.08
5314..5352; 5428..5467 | 1.06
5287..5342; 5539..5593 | 1.08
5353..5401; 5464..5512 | 1.06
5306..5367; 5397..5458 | 1.04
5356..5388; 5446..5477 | 1.05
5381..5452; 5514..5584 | 1.05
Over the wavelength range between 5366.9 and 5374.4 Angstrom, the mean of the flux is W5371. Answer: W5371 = 7.09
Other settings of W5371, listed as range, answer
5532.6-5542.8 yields 7.58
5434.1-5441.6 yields 7.54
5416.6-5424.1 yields 7.48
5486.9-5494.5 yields 7.51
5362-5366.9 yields 7.43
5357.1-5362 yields 6.85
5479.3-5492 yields 7.32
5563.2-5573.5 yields 7.22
